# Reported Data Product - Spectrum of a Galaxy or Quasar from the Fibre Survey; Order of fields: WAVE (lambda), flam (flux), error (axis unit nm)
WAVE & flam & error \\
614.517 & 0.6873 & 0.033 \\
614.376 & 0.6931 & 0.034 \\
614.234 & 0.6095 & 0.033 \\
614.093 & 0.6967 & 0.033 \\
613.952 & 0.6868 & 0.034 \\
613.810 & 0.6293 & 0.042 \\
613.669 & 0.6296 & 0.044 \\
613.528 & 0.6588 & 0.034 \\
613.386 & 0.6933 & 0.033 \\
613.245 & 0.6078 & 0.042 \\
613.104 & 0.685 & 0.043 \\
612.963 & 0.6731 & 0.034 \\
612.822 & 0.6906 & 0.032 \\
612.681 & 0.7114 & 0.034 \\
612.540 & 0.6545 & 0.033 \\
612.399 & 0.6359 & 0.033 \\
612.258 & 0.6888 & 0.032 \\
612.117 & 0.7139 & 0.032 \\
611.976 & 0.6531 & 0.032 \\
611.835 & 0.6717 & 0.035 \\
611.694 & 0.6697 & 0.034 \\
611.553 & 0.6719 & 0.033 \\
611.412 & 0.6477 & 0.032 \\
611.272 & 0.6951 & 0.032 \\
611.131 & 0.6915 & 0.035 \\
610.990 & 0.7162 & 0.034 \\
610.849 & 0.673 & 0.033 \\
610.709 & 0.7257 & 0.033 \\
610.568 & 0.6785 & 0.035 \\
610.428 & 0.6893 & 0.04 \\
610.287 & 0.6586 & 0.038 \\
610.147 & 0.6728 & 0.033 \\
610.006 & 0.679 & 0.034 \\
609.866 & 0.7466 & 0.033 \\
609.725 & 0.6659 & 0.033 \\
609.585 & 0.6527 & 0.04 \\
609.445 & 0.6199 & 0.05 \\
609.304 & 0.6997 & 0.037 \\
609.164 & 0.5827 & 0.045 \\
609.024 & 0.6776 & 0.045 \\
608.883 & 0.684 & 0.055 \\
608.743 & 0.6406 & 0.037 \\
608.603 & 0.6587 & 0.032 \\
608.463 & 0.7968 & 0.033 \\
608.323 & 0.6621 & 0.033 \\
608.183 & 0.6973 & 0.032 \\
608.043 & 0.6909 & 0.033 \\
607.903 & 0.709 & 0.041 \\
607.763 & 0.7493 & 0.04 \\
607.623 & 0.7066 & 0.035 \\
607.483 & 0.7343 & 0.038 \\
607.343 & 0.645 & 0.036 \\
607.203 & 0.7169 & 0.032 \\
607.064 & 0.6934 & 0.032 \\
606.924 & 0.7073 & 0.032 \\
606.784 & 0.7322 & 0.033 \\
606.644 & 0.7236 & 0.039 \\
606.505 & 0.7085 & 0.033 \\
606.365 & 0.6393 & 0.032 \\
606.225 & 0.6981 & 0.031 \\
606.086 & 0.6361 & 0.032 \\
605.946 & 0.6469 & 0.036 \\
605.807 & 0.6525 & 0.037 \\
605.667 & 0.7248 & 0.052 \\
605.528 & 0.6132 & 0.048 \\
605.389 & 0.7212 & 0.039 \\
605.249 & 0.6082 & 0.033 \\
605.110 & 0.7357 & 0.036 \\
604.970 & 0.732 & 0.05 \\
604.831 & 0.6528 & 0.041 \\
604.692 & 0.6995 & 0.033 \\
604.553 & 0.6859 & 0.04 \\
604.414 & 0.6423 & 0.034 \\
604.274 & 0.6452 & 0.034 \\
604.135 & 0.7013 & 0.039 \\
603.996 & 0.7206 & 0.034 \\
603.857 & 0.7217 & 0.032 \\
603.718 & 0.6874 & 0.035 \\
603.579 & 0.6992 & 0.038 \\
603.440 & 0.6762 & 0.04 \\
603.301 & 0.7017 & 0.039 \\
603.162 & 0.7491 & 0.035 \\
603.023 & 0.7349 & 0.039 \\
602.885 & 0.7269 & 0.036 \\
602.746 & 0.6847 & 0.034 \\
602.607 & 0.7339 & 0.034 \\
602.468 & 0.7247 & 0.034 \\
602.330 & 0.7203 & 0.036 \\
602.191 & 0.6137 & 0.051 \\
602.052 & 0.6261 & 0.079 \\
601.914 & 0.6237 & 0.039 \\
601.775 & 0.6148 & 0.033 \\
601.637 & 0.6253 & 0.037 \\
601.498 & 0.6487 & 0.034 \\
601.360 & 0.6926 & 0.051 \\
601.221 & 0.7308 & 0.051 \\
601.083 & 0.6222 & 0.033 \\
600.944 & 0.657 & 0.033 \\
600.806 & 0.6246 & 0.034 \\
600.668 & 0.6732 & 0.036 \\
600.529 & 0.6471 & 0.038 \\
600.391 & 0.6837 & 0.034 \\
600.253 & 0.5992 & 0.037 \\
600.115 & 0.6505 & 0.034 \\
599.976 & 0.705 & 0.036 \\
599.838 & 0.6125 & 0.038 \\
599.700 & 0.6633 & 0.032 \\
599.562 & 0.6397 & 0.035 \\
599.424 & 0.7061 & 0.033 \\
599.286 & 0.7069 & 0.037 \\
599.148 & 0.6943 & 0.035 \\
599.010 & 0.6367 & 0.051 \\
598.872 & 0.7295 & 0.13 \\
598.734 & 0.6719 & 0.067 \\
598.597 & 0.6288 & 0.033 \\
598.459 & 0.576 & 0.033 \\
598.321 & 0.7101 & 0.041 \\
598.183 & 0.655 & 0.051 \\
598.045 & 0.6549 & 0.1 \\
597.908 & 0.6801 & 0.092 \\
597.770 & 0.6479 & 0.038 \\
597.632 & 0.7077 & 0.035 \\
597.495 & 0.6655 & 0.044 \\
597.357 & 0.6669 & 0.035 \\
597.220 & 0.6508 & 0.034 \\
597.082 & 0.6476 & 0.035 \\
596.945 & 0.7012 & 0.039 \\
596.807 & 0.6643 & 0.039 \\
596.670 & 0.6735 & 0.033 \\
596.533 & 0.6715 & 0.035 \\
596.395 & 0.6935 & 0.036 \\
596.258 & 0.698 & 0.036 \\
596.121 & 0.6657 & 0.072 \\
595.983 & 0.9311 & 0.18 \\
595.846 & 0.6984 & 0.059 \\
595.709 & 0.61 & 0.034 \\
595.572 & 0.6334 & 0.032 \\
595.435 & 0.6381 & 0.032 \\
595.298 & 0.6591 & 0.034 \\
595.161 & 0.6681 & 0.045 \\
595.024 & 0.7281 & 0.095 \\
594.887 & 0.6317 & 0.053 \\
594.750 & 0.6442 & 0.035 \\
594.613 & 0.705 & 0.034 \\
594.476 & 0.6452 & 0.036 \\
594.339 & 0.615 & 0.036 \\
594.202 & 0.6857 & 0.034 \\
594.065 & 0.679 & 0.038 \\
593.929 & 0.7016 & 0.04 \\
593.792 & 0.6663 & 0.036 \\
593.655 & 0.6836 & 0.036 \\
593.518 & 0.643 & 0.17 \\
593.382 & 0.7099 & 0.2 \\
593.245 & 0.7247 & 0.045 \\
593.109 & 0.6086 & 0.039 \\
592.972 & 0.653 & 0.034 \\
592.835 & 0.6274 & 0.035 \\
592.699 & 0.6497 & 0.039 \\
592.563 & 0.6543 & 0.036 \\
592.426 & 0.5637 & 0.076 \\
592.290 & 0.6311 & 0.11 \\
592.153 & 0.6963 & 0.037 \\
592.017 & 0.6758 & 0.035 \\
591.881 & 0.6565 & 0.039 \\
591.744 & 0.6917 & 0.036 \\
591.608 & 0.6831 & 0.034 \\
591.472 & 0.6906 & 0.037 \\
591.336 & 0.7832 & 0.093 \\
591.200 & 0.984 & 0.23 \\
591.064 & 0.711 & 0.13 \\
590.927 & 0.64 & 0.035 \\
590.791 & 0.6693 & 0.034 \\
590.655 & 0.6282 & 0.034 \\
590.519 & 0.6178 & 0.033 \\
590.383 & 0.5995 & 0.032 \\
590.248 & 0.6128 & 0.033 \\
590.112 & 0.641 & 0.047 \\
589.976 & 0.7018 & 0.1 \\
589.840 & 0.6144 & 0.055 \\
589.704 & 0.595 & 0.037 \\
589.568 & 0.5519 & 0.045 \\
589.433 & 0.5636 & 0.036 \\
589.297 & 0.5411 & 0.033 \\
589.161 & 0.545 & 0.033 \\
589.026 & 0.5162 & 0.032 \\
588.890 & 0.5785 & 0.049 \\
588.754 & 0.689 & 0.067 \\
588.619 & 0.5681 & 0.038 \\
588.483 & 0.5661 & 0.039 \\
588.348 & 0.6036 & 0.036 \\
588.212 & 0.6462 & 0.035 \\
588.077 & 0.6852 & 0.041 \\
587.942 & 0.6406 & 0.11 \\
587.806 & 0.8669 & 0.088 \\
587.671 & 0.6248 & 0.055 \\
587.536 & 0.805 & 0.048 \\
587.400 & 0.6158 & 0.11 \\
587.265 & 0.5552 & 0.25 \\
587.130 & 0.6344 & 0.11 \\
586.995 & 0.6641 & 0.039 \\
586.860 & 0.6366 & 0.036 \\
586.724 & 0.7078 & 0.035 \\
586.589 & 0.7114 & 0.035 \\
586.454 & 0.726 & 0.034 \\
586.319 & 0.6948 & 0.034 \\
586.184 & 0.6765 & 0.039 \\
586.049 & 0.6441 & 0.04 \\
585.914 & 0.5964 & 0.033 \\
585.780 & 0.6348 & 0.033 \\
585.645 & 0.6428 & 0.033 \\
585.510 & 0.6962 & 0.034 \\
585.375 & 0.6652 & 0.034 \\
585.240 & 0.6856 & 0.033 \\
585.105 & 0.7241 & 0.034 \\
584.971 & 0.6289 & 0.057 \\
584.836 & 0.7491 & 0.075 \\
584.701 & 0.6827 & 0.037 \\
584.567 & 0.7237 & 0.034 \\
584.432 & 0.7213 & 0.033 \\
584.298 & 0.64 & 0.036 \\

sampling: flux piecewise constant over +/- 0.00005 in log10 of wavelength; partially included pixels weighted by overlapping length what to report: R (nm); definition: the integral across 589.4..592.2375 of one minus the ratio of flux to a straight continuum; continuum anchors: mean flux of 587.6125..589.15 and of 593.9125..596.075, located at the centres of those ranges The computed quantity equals -0.08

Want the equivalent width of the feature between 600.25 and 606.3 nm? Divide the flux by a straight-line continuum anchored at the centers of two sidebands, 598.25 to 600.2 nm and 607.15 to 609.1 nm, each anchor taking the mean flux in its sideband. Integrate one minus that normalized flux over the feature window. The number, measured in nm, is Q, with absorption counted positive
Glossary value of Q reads 0.03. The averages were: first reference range 0.666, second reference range 0.697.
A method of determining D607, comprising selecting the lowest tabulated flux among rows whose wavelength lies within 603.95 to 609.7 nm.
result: 0.5827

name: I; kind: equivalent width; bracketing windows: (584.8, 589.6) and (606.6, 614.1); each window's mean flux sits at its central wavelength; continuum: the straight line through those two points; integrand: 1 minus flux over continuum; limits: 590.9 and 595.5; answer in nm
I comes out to -0.15 nm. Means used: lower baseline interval 0.647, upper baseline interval 0.682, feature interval 0.678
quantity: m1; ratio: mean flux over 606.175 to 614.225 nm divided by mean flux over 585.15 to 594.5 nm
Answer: 1.0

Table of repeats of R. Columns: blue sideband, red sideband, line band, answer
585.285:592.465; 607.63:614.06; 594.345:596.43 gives -0.07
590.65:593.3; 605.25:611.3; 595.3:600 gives 0.06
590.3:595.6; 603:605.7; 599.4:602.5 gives 0.14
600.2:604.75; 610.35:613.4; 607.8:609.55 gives 0.00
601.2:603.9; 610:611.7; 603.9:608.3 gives -0.03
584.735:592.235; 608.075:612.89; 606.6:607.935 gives -0.07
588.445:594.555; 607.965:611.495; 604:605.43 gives -0.03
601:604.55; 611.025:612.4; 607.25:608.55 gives -0.06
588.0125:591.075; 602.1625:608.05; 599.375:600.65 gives 0.02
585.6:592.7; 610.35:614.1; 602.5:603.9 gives -0.10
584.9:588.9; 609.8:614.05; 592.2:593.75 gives 0.03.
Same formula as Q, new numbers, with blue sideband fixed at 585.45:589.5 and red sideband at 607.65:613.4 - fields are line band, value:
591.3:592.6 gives -0.04 nm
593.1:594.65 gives -0.05 nm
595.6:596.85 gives -0.08 nm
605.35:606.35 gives 0.01 nm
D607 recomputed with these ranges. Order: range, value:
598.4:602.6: 0.576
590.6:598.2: 0.5637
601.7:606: 0.6082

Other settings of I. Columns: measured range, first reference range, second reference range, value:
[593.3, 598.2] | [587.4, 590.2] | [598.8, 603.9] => -0.169 nm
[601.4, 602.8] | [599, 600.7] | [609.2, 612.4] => 0.010 nm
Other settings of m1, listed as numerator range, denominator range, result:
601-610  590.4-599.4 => 1.01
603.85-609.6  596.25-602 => 1.03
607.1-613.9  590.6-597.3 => 1.00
